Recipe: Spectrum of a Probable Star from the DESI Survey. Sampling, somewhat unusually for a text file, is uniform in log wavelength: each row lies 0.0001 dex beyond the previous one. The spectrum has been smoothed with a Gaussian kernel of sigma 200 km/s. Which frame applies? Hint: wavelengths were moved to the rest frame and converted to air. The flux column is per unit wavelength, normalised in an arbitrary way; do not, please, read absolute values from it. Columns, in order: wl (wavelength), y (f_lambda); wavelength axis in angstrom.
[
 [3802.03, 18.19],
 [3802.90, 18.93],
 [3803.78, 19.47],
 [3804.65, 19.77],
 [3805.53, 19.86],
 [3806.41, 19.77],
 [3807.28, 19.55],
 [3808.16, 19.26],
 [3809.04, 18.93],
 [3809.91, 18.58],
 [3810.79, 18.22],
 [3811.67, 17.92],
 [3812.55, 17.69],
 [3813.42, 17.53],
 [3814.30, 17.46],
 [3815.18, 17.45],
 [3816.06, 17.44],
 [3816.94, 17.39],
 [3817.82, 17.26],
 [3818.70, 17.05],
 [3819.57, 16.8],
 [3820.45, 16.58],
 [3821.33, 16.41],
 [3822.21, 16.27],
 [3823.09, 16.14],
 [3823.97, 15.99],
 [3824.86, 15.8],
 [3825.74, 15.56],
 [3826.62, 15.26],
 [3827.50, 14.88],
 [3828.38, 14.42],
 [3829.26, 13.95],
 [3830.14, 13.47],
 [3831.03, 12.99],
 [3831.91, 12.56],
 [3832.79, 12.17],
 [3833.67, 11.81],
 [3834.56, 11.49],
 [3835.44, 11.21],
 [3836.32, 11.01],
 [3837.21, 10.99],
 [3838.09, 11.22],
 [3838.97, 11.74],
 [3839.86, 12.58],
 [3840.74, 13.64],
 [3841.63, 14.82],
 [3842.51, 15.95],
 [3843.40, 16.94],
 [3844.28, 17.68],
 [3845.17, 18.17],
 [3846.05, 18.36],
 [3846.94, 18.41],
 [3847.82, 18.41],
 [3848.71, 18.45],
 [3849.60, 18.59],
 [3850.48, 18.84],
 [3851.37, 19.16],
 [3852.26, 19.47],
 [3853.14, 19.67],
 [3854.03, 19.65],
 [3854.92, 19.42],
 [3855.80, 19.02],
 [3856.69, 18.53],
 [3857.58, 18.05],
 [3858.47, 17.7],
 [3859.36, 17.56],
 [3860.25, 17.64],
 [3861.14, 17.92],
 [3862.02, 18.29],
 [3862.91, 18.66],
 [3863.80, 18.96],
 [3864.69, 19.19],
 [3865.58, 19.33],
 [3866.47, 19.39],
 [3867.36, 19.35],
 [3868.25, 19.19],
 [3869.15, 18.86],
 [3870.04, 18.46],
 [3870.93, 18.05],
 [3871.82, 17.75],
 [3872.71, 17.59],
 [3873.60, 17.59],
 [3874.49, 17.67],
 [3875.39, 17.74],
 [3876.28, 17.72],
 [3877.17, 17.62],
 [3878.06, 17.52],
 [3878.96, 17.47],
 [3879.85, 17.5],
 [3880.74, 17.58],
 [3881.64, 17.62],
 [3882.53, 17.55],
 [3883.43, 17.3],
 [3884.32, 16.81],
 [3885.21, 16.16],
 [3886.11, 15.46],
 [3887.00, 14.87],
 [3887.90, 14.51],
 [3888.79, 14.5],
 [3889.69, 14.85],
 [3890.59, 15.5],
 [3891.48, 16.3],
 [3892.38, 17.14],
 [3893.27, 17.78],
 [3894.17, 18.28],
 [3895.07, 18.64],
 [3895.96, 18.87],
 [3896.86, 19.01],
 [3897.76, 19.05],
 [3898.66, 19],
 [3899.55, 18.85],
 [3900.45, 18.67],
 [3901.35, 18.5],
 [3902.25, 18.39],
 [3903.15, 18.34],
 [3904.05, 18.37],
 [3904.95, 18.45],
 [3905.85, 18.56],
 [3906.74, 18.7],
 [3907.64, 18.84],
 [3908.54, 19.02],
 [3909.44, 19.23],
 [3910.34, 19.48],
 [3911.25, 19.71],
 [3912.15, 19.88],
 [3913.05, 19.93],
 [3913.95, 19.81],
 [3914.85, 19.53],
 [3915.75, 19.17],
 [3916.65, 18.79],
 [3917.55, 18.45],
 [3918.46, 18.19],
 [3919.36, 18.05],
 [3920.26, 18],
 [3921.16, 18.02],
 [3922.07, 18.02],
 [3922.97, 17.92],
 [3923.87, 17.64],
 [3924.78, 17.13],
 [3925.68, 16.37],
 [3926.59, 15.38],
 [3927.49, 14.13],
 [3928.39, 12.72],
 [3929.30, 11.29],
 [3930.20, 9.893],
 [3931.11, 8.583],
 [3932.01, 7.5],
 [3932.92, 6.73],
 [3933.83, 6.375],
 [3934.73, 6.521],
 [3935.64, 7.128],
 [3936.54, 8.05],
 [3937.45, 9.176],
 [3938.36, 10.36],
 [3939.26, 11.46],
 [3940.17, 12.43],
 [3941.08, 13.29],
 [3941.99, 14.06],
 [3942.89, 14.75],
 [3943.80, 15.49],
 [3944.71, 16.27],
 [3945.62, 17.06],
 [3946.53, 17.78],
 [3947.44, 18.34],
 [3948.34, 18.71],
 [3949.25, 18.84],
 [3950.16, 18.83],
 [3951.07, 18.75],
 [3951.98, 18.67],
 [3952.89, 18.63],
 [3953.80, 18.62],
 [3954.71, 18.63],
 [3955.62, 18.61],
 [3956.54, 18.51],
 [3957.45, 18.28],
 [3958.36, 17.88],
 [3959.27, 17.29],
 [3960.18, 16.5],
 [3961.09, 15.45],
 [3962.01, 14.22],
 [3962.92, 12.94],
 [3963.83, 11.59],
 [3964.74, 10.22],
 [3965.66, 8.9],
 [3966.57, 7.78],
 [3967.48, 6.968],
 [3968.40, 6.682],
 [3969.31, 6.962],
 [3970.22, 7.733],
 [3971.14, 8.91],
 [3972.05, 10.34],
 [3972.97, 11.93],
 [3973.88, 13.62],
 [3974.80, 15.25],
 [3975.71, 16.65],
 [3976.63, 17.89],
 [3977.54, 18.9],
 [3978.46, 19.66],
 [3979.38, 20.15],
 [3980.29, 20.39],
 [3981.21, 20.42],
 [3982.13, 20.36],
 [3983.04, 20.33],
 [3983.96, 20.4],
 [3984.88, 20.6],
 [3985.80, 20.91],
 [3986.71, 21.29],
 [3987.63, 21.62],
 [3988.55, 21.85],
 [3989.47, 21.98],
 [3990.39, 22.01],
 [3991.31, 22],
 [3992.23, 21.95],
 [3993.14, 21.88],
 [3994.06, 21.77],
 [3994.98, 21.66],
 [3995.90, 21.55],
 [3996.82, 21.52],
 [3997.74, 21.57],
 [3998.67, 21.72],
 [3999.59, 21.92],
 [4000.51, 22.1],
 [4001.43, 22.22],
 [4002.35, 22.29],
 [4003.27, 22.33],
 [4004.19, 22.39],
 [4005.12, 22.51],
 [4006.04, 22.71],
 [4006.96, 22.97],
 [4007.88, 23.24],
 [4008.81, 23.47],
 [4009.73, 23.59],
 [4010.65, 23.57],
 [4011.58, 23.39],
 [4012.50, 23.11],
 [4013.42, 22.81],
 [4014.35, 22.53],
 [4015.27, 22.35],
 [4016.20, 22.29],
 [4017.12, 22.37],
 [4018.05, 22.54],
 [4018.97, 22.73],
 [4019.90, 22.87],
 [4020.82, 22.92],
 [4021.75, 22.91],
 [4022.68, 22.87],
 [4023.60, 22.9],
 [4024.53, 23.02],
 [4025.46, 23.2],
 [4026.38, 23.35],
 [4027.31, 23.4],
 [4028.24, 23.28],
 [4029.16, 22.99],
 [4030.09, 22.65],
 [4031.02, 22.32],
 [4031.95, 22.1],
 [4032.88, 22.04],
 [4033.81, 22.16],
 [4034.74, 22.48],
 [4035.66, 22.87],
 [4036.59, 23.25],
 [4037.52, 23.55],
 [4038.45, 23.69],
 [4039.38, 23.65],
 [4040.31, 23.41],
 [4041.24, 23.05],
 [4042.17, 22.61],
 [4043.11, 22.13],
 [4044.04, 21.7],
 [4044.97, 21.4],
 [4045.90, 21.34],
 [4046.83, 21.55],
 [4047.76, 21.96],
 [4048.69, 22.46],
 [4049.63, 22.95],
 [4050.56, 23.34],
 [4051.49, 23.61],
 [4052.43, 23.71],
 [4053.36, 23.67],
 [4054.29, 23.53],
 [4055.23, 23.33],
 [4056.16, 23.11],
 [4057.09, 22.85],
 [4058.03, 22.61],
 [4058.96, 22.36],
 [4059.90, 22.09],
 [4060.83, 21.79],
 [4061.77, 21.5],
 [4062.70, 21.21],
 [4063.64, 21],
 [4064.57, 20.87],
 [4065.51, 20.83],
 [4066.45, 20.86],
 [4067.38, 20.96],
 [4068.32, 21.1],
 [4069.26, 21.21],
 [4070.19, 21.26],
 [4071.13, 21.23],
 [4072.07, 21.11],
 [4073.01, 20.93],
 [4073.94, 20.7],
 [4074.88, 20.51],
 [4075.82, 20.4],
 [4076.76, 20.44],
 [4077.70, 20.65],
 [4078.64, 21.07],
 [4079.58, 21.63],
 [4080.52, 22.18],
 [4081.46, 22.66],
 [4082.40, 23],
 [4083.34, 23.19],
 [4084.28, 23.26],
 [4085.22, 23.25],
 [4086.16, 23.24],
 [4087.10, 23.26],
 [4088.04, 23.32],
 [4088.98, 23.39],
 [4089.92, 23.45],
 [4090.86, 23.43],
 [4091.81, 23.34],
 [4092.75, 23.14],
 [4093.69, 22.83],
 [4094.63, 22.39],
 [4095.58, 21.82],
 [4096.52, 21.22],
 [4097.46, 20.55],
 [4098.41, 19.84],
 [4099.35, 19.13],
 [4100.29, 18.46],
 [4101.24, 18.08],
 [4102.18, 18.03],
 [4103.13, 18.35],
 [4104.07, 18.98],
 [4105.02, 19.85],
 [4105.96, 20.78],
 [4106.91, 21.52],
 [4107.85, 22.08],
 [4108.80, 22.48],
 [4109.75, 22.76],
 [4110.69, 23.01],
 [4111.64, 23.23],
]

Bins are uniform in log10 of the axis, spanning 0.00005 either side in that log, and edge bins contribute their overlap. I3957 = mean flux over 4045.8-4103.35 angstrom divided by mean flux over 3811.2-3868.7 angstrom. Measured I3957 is 1.32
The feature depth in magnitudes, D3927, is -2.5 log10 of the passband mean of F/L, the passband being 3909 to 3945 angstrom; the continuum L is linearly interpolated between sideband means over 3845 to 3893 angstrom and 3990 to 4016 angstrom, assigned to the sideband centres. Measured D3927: 0.33 mag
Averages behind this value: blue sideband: 17.8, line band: 14.6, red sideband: 22.4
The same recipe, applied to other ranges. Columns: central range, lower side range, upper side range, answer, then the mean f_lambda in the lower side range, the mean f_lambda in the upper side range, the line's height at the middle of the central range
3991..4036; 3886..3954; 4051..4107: -0.17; 16.1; 21.6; 19.4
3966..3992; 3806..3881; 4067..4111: 0.17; 16.9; 21.5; 19.4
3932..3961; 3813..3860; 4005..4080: 0.30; 16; 22.4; 19.4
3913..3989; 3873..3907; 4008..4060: 0.28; 17.5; 22.8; 19.7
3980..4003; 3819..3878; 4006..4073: -0.02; 16.6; 22.5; 21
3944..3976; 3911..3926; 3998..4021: 0.36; 18.5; 22.7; 20.4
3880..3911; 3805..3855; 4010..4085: 0.03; 16.3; 22.3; 18.1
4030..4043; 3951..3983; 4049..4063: -0.09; 15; 22.8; 21.1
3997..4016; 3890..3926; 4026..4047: -0.05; 18.4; 22.7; 21.7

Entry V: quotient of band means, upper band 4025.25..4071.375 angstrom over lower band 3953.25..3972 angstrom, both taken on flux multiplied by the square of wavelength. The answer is 1.79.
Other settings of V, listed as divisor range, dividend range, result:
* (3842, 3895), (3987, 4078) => 1.36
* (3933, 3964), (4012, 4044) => 1.59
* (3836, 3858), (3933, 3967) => 0.91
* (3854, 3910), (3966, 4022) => 1.17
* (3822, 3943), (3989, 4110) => 1.48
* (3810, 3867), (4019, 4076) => 1.51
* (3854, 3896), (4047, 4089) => 1.38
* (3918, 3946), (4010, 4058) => 1.83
